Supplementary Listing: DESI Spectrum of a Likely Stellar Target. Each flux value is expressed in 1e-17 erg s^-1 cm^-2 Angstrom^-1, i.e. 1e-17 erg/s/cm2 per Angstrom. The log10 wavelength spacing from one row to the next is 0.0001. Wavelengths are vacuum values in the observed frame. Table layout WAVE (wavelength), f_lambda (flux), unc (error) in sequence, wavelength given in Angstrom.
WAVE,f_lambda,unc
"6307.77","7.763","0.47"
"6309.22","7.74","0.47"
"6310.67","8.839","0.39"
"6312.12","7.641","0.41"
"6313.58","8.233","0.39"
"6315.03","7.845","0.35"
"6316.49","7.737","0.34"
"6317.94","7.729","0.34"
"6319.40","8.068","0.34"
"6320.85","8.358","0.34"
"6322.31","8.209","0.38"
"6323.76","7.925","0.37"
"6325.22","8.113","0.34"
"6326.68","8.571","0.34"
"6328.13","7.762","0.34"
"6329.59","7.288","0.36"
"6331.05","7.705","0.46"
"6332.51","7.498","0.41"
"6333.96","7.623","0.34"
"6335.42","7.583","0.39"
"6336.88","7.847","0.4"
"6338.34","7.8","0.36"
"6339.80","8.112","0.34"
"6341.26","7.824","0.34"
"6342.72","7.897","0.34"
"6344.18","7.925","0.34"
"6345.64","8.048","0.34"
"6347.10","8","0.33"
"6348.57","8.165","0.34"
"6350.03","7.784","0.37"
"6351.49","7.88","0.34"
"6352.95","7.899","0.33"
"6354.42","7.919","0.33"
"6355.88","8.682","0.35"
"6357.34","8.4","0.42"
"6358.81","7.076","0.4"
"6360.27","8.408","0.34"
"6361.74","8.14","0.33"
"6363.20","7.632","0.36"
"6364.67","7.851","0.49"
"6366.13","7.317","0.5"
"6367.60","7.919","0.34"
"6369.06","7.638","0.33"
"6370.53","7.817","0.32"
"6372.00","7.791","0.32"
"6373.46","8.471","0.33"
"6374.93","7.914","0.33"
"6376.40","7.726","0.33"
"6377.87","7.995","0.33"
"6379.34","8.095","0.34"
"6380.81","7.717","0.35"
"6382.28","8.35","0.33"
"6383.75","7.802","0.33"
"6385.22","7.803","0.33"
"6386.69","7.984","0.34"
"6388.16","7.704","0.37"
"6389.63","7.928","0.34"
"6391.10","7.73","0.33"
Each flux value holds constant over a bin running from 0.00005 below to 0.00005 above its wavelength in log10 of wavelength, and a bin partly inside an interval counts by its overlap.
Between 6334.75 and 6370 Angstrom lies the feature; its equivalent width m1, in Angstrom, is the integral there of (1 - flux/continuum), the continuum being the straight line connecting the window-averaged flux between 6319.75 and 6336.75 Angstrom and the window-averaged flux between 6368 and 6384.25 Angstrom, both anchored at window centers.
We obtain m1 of 0.02 Angstrom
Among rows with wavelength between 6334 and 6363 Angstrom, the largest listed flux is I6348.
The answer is 8.682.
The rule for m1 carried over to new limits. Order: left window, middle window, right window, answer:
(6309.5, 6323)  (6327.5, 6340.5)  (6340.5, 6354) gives 0.5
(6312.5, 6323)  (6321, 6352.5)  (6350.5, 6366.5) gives 0.3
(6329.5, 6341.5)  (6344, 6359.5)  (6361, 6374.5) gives -0.4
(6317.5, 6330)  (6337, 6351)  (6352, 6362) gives 0.2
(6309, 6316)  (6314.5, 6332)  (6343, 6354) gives 0.2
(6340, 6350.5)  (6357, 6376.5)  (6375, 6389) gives 0.2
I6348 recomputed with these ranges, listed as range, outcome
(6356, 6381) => 8.471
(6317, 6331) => 8.571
